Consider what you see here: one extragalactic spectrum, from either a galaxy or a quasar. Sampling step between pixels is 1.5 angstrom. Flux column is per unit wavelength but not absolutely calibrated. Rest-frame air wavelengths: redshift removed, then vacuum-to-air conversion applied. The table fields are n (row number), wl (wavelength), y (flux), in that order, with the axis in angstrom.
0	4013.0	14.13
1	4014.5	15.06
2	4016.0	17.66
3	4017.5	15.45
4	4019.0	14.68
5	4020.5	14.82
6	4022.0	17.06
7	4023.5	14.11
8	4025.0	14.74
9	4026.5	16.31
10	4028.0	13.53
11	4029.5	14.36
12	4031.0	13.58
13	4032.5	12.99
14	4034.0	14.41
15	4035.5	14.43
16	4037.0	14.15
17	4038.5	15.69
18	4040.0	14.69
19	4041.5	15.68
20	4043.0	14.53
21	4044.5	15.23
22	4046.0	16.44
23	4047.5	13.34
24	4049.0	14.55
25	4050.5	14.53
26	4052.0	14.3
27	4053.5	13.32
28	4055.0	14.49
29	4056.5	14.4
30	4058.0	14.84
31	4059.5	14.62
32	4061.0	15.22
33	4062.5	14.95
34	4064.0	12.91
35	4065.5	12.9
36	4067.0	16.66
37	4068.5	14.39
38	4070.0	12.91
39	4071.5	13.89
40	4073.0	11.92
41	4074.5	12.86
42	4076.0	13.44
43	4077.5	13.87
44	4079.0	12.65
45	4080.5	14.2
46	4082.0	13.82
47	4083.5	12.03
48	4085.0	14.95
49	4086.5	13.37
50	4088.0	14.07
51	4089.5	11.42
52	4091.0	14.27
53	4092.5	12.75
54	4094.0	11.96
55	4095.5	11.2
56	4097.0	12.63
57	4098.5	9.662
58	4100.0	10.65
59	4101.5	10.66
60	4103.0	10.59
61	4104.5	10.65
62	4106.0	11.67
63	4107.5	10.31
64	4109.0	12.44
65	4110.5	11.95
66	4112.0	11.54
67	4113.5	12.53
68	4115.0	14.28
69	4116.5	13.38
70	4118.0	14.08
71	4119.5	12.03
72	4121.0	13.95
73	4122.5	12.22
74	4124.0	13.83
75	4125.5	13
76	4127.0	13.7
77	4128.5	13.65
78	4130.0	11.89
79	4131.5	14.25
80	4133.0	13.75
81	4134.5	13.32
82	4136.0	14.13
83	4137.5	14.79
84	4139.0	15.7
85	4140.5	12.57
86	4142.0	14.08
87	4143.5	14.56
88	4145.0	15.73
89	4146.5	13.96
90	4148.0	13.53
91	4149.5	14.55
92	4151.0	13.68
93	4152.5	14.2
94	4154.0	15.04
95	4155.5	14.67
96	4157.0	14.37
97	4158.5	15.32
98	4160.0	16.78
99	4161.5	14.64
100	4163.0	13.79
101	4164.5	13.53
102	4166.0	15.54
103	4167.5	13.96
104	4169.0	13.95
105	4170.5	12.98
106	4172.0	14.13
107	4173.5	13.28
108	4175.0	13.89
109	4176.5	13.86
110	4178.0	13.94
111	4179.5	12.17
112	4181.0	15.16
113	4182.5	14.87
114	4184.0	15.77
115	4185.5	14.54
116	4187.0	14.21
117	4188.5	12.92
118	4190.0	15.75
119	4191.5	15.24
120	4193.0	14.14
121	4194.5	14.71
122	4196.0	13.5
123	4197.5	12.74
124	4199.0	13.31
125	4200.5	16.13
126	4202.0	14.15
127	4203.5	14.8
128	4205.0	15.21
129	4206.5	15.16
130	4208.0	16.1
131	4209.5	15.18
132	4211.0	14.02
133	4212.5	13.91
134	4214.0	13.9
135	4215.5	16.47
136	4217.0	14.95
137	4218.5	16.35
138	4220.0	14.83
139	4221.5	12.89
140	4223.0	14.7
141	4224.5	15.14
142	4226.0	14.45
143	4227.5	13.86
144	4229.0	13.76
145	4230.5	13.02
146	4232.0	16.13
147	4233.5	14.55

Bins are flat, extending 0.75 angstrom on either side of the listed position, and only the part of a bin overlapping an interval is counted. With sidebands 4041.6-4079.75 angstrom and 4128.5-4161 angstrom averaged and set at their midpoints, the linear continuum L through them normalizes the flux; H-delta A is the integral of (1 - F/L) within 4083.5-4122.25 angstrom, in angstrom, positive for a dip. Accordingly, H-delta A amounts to 5.33 angstrom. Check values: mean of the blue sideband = 14.2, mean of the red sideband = 14.3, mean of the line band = 12.3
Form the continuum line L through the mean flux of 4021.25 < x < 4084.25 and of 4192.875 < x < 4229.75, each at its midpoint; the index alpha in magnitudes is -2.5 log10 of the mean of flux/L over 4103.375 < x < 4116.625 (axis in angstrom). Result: 0.198 mag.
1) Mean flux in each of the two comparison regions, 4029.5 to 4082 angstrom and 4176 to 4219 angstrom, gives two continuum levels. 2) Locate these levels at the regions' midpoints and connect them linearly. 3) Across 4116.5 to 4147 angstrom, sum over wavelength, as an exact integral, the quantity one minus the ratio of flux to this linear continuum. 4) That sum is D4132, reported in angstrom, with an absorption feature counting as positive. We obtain 1.40 angstrom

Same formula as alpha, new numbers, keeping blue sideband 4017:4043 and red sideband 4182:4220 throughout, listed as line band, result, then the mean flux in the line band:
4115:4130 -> 0.111 mag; 13.3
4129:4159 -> 0.040 mag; 14.2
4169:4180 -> 0.092 mag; 13.5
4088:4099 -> 0.206 mag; 12.2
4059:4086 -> 0.073 mag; 13.8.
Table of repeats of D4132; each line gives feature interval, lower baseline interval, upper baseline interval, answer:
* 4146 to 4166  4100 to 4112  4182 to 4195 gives -1.8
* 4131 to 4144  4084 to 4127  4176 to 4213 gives -1.0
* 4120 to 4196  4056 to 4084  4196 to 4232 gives 0.7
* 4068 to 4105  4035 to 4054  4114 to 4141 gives 4.1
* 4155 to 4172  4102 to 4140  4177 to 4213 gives -0.8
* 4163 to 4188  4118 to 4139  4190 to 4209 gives 0.3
